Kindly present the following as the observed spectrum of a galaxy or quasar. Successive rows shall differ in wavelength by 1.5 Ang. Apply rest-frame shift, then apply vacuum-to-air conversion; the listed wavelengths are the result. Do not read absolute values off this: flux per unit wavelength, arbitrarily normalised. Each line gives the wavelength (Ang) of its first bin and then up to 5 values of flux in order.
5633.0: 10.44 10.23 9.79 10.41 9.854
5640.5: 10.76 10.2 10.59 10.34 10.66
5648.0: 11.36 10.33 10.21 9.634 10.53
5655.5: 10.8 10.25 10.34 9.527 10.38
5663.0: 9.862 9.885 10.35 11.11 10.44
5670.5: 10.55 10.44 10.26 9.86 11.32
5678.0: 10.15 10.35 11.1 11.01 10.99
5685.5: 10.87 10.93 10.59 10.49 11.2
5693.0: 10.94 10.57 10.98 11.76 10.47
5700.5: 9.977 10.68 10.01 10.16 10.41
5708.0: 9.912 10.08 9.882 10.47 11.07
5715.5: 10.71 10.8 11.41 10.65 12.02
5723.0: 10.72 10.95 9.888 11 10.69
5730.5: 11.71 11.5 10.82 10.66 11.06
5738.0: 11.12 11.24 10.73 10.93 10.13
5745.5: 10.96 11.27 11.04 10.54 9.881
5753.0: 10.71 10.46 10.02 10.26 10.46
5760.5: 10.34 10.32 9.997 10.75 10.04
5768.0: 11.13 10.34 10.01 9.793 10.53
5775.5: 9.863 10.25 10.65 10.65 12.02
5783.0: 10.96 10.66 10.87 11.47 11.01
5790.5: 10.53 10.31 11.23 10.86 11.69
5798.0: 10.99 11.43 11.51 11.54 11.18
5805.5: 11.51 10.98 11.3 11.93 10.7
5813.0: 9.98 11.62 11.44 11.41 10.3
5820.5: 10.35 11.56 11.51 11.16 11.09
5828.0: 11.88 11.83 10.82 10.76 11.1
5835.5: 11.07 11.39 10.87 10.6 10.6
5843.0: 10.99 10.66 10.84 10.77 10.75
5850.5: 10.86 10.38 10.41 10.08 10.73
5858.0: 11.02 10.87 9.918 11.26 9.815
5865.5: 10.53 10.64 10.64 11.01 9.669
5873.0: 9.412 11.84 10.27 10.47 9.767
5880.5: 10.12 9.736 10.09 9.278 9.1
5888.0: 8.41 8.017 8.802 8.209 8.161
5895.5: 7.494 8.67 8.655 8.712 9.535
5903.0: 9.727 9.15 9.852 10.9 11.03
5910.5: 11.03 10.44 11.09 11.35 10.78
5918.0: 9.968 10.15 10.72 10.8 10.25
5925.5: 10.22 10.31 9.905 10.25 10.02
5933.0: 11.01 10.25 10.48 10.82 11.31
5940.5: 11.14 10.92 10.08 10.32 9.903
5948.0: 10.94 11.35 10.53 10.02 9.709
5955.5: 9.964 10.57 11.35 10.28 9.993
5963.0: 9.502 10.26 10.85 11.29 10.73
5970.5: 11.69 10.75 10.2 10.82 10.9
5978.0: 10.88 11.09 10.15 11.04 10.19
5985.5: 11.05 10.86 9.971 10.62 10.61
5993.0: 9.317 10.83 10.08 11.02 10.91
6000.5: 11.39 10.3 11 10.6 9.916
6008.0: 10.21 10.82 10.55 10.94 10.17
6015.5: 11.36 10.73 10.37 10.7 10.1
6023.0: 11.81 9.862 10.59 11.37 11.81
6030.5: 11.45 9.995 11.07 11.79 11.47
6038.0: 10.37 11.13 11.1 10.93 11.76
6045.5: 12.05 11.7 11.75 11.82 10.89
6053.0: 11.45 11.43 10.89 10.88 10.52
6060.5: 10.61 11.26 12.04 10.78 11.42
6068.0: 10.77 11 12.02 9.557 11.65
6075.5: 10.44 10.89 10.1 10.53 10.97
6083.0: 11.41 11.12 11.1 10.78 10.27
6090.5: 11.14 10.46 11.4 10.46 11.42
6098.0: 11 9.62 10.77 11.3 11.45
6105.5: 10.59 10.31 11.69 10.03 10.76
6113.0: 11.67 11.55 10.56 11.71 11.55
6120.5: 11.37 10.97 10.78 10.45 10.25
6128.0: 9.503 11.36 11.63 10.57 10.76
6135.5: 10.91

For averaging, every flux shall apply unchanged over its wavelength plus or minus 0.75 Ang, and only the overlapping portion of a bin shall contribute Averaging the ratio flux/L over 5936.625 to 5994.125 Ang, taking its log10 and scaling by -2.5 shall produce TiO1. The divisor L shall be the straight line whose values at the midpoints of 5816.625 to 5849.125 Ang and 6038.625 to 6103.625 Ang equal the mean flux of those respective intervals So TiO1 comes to 0.05 mag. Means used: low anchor 11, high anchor 11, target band 10.6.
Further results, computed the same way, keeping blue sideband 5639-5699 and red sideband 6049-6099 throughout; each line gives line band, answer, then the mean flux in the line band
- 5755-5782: 0.03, 10.4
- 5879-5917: 0.14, 9.53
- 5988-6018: 0.03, 10.6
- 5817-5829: -0.04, 11.2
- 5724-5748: -0.03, 10.9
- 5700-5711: 0.05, 10.2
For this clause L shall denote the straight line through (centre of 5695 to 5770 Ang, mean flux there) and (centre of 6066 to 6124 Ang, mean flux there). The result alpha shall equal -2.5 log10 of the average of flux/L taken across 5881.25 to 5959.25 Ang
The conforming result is 0.08 mag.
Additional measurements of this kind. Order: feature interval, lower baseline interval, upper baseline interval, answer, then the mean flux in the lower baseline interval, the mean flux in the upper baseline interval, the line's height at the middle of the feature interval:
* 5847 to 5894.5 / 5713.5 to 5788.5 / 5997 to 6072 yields 0.08 mag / 10.7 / 11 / 10.8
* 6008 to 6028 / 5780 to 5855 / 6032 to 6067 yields 0.05 mag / 11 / 11.2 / 11.2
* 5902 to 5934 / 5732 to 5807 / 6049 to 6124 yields 0.05 mag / 10.8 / 11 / 10.9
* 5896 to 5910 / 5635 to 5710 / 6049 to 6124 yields 0.13 mag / 10.5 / 11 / 10.8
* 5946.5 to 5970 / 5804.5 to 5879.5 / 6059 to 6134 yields 0.04 mag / 10.8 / 10.9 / 10.9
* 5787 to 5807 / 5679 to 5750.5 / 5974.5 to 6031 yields -0.04 mag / 10.8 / 10.7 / 10.8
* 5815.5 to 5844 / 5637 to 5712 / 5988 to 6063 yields -0.04 mag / 10.5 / 10.9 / 10.7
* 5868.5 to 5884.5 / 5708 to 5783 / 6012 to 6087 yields 0.06 mag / 10.7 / 11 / 10.8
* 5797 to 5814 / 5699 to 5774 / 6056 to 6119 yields -0.05 mag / 10.6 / 10.9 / 10.7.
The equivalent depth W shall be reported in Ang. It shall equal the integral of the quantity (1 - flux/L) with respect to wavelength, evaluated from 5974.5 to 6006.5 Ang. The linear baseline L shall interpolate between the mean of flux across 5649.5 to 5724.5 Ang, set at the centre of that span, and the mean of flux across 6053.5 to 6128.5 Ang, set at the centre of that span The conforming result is 0.6 Ang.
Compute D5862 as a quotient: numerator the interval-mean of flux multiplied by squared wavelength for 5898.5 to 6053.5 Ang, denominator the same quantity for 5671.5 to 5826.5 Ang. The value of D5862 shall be 1.1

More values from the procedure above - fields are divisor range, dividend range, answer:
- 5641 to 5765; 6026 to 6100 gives 1.18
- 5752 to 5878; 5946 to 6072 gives 1.07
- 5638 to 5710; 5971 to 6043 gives 1.15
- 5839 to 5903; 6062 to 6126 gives 1.19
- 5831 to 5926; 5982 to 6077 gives 1.13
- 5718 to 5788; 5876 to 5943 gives 0.98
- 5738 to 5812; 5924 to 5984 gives 1.04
